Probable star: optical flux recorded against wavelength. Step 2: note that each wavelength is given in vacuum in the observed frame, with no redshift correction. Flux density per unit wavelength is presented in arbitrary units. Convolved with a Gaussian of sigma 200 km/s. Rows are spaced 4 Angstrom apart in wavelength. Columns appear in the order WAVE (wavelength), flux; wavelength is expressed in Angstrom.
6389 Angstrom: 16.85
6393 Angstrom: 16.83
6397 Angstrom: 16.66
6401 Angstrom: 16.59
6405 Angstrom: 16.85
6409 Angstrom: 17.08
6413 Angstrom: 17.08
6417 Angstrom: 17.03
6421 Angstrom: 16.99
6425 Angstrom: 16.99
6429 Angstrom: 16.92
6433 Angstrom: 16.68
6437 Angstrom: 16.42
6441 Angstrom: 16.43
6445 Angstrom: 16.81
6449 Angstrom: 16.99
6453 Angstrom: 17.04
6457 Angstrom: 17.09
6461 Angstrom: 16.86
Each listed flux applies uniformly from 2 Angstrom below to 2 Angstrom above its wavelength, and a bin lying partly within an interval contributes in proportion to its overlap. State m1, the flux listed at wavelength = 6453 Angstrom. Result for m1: 17.04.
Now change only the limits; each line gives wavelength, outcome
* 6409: 17.08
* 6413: 17.08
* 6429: 16.92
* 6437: 16.42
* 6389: 16.85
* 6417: 17.03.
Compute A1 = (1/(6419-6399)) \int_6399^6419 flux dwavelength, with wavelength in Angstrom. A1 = 16.9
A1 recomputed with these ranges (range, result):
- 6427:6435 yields 16.8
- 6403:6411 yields 17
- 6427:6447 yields 16.7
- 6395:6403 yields 16.6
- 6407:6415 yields 17.1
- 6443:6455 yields 16.9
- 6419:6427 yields 17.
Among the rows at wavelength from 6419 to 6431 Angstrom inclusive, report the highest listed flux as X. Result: 16.99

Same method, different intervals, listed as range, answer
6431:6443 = 16.68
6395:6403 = 16.66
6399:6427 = 17.08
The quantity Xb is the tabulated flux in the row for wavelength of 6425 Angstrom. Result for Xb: 16.99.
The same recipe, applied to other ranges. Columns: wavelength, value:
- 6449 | 16.99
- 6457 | 17.09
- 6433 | 16.68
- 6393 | 16.83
